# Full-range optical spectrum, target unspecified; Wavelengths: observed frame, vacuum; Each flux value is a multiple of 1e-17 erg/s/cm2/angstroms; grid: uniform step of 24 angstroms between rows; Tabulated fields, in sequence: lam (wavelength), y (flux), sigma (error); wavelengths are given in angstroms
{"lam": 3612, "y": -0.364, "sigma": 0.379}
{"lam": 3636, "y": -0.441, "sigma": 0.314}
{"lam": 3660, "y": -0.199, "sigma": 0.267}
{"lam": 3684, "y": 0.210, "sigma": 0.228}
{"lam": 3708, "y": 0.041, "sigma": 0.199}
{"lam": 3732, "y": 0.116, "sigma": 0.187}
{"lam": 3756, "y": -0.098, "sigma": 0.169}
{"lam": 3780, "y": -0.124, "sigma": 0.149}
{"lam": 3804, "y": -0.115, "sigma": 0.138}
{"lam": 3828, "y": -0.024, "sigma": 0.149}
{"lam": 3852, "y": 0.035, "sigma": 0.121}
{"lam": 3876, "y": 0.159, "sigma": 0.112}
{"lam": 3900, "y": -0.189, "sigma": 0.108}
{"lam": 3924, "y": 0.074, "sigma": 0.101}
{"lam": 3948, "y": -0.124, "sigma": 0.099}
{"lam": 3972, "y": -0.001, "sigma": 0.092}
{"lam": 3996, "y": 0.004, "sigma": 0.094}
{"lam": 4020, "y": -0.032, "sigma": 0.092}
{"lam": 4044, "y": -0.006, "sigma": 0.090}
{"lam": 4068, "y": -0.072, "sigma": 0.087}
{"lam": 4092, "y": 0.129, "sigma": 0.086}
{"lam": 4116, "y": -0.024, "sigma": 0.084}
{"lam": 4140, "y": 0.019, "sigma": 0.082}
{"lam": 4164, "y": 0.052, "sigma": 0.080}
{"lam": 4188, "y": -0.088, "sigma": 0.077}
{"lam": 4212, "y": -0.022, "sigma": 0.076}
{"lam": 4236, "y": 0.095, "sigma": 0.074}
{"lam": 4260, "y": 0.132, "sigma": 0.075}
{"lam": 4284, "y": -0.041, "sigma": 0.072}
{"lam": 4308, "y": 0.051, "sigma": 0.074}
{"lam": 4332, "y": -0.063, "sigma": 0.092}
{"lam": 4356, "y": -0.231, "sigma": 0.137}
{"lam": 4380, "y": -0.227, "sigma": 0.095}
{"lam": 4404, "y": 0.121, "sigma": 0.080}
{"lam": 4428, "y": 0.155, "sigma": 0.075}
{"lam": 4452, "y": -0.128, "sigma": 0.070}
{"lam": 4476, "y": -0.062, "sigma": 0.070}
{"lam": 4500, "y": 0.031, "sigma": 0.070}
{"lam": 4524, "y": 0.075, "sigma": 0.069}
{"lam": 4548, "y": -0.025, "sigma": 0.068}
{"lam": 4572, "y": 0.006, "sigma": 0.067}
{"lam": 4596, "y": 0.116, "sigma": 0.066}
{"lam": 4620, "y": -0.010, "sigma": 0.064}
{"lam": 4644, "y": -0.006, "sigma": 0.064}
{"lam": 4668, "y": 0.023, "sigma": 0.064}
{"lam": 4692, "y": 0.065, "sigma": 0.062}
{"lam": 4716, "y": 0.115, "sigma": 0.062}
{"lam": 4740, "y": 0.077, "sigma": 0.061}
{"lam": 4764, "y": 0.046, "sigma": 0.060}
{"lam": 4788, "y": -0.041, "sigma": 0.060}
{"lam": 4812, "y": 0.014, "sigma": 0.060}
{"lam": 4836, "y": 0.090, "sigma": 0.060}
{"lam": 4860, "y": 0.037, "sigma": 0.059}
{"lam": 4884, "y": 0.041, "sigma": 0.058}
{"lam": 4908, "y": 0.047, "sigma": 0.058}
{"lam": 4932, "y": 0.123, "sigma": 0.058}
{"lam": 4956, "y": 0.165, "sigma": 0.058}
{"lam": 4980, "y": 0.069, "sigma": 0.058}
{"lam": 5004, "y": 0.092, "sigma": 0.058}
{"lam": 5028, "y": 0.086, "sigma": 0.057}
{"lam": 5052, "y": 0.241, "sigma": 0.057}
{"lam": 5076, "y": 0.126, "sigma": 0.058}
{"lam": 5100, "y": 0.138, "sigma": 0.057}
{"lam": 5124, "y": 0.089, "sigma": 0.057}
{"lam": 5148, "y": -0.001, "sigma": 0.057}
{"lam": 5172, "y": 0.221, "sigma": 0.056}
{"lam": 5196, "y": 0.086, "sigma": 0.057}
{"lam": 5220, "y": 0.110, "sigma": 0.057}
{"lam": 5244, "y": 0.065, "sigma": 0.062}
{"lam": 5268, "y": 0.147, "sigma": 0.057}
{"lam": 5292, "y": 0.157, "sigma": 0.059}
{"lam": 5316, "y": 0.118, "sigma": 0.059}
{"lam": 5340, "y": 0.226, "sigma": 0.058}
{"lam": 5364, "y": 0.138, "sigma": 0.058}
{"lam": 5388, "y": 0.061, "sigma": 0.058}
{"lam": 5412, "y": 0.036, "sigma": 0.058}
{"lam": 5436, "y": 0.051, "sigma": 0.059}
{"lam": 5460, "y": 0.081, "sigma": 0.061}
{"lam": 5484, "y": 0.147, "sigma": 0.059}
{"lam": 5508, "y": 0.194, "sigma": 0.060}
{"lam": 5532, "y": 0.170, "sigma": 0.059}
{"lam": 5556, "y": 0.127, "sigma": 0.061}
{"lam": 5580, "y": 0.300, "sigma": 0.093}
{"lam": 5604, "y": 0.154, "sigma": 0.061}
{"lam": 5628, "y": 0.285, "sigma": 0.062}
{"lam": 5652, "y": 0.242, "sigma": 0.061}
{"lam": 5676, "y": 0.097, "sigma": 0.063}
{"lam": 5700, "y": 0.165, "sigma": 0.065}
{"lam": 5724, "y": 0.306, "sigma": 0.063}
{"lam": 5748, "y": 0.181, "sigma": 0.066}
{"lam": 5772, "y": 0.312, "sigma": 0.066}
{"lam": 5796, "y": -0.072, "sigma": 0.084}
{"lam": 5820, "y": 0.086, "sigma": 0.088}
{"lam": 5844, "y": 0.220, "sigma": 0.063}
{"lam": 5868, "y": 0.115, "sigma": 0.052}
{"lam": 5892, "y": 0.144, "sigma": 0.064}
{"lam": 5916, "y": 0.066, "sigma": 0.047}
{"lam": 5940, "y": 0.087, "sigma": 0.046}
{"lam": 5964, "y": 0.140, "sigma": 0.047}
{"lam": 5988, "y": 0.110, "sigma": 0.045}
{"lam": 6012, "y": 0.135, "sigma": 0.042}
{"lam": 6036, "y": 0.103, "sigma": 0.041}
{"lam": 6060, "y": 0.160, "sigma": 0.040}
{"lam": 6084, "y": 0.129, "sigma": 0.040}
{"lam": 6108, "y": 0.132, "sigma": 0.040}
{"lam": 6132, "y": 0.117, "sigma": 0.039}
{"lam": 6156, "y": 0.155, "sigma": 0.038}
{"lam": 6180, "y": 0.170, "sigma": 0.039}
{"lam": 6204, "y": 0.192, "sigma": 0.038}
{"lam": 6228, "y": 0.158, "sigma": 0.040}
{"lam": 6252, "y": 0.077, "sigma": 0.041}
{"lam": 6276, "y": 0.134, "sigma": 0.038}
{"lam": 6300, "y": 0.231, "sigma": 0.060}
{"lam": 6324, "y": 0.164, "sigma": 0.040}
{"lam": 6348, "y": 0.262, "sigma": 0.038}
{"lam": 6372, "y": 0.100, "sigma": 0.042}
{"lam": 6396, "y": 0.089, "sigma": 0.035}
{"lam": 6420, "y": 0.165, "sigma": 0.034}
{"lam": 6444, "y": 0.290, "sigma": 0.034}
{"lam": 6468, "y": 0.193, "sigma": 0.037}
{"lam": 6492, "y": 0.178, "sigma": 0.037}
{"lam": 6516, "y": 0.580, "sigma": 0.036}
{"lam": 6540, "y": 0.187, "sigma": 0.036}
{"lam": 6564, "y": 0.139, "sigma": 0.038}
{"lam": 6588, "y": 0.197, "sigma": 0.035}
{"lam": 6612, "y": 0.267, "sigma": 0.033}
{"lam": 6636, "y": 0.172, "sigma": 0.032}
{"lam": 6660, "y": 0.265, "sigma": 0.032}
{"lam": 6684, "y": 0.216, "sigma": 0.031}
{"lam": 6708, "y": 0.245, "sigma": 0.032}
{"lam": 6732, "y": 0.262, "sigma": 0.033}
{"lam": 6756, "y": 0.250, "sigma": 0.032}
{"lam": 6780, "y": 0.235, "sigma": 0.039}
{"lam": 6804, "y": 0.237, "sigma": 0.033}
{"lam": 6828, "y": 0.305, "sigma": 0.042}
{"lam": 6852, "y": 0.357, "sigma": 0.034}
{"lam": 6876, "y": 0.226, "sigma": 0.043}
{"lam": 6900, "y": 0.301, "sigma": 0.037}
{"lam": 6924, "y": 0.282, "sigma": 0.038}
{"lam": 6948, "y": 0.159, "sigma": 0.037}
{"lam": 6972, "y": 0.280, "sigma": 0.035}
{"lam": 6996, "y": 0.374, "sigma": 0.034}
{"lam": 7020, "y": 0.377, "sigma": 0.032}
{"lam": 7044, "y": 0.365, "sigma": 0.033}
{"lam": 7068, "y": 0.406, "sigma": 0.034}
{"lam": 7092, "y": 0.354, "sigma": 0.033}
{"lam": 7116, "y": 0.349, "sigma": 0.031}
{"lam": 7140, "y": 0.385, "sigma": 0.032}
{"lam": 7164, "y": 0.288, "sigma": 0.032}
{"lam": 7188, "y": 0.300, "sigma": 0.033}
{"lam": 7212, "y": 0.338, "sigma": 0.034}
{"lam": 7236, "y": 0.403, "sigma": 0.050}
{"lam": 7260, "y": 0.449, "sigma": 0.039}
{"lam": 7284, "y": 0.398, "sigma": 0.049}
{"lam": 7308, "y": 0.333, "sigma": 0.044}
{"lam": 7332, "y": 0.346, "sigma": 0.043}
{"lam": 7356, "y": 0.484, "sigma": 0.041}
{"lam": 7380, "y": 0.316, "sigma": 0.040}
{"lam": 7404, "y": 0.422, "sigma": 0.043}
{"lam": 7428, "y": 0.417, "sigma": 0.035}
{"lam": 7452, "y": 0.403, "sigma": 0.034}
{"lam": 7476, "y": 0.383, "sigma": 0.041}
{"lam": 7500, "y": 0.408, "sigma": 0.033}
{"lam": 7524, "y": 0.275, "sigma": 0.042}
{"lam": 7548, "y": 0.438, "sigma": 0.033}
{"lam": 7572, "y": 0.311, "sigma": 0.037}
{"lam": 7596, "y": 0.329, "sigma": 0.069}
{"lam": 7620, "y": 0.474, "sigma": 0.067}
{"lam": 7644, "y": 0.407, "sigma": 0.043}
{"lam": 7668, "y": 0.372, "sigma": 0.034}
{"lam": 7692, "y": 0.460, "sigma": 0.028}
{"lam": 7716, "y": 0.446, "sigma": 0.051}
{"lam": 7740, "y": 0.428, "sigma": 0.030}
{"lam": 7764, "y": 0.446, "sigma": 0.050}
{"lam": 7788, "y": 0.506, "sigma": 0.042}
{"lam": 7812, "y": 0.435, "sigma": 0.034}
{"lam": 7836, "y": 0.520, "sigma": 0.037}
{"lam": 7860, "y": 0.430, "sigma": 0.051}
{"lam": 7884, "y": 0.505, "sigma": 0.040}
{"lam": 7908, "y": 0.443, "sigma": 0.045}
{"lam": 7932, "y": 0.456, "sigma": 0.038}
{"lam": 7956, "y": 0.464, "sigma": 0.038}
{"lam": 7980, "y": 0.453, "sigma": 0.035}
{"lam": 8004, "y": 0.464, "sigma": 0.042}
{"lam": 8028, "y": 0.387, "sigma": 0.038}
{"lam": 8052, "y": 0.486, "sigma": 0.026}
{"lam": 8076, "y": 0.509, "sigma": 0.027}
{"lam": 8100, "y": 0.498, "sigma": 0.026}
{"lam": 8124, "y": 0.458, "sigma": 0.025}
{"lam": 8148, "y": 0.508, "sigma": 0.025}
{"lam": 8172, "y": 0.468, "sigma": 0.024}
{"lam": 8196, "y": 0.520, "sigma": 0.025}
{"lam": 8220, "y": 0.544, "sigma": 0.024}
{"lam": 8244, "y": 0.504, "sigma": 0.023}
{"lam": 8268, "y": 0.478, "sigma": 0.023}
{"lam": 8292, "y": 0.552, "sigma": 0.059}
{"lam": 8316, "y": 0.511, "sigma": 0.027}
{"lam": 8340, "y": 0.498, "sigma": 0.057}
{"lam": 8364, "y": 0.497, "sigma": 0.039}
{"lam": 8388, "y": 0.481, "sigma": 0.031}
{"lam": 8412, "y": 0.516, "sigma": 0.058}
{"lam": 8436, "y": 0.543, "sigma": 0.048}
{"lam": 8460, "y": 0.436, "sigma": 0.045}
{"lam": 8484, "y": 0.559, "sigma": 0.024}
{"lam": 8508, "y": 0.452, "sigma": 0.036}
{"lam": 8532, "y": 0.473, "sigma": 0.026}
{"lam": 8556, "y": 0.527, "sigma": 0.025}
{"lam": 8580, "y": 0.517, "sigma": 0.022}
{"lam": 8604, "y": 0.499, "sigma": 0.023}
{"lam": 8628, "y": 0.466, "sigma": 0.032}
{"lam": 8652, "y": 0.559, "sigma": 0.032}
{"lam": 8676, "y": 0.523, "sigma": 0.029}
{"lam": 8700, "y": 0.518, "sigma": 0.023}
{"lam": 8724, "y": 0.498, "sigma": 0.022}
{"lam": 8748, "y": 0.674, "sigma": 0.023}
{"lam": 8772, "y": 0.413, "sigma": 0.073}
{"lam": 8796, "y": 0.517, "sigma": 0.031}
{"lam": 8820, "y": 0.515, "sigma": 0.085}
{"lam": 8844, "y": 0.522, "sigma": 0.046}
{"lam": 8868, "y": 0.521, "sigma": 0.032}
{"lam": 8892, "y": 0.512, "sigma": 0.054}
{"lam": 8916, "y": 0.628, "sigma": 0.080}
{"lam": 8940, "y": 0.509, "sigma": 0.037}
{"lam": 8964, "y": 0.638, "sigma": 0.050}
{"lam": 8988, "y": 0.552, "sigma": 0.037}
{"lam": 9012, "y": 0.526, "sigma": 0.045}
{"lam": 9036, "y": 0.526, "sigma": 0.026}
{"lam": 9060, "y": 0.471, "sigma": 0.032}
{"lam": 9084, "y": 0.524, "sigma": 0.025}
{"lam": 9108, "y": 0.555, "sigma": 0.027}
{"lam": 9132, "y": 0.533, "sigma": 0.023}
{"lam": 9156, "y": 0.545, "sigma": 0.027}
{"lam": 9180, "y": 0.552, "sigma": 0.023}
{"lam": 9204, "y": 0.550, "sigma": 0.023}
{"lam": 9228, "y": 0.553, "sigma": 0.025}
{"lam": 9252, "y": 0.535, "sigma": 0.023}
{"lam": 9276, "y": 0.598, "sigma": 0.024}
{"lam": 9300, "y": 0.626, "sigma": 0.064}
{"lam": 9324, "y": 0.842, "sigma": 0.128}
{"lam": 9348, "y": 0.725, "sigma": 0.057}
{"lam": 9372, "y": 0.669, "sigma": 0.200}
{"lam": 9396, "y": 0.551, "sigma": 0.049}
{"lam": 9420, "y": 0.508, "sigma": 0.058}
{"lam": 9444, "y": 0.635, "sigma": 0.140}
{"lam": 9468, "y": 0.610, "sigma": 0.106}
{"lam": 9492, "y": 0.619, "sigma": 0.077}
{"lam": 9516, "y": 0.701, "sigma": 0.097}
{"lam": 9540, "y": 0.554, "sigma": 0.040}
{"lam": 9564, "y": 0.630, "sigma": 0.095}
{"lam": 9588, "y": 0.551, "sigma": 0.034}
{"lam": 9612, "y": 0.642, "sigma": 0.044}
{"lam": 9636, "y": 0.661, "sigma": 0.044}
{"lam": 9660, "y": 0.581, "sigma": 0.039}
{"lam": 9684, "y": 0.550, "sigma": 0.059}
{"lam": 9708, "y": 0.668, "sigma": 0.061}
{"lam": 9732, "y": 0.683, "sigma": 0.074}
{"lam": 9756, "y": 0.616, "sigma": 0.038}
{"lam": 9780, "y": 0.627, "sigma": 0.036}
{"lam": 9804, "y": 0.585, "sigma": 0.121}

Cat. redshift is 0.746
